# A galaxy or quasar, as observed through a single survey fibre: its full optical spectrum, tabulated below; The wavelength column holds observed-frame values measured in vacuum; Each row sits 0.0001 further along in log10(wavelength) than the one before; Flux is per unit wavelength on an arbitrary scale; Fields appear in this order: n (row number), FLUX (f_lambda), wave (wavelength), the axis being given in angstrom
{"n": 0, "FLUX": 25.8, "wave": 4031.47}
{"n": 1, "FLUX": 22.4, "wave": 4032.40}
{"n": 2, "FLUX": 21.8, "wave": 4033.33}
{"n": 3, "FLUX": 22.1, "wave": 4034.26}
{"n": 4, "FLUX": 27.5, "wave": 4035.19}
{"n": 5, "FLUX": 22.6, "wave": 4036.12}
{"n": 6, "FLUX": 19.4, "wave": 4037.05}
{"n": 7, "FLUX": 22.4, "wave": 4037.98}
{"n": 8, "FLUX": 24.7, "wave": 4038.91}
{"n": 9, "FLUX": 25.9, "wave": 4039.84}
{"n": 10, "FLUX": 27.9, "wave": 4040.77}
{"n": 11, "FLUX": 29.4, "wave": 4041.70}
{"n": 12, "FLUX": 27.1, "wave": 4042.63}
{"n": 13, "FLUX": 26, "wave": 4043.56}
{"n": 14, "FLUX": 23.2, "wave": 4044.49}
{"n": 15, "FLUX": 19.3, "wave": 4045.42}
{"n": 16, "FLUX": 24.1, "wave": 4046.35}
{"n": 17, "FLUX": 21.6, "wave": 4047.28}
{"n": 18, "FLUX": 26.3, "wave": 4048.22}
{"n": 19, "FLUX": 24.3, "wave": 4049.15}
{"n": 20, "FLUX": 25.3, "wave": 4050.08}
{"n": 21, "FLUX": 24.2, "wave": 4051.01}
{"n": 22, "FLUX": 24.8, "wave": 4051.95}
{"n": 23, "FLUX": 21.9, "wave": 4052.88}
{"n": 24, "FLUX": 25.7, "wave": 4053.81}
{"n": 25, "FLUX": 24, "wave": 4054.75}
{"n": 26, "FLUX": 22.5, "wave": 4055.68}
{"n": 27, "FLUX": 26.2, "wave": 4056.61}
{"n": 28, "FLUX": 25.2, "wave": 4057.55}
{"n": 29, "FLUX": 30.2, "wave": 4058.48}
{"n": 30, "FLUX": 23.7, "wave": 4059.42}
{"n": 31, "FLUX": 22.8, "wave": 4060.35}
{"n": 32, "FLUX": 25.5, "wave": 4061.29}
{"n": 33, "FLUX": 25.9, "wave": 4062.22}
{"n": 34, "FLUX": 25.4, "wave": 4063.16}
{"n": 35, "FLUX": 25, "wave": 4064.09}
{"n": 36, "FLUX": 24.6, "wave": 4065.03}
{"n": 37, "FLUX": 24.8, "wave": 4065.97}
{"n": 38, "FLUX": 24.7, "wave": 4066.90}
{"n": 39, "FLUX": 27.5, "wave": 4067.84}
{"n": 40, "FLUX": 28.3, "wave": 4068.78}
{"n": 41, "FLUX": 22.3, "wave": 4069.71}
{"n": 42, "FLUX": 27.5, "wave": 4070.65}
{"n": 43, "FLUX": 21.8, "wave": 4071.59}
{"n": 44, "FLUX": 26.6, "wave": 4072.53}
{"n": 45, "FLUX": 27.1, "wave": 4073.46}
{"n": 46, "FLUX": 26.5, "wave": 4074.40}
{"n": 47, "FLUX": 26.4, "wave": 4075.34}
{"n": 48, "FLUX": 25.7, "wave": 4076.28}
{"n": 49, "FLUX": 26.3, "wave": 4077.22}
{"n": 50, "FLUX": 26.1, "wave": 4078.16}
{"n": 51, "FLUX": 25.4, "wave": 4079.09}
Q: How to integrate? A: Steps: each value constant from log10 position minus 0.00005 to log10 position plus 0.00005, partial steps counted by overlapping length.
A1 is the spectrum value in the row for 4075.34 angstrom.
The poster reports 26.4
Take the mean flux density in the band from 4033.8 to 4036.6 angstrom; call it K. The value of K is 24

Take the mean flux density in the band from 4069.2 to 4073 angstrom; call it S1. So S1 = 24.6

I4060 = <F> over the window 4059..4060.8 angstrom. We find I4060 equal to 23.3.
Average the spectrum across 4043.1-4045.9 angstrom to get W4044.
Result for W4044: 22.9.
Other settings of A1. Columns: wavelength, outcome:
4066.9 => 24.7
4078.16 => 26.1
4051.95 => 24.8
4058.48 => 30.2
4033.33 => 21.8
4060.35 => 22.8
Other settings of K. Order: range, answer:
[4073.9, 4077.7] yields 26.2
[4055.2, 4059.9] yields 25.6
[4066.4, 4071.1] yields 26.1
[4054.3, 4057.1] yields 24.3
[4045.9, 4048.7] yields 24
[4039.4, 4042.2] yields 27.8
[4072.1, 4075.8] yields 26.7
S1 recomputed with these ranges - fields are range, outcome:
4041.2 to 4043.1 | 28.3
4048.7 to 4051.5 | 24.6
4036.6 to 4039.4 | 22.2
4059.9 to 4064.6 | 24.9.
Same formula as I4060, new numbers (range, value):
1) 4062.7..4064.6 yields 25.2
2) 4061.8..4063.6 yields 25.6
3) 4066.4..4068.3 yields 26.1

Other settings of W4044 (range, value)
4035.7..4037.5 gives 21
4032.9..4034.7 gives 21.9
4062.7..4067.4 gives 24.9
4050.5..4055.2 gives 24.1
